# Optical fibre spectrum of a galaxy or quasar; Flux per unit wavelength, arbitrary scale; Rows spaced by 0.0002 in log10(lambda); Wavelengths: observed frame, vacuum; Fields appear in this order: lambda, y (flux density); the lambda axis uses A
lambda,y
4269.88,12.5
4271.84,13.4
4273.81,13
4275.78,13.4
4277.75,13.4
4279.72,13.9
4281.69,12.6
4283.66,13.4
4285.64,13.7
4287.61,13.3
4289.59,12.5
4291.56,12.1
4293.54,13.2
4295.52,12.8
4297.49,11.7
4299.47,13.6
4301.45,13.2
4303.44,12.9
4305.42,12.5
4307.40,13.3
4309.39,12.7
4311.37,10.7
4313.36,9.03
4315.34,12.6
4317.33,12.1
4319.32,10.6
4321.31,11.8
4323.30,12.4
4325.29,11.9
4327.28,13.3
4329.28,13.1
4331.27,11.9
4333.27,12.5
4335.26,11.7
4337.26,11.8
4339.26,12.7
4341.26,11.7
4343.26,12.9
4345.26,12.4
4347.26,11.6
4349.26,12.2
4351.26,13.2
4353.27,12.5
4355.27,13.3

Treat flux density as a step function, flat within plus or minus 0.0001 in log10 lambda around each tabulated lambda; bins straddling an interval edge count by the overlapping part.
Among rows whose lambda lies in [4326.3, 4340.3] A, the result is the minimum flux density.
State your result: 11.7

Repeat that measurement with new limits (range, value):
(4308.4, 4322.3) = 9.03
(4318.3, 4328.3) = 10.6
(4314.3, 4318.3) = 12.1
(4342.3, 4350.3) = 11.6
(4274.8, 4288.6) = 12.6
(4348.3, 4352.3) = 12.2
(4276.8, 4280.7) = 13.4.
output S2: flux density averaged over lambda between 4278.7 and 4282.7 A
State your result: 13.3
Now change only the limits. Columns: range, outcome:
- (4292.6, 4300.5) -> 12.8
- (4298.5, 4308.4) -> 13.1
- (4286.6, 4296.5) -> 12.8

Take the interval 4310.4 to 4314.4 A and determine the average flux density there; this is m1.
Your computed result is 9.9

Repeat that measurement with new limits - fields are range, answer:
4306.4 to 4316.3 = 11.7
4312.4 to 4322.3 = 11.2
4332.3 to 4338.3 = 12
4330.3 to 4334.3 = 12.2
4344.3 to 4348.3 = 12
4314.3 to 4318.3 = 12.3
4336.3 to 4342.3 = 12.1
